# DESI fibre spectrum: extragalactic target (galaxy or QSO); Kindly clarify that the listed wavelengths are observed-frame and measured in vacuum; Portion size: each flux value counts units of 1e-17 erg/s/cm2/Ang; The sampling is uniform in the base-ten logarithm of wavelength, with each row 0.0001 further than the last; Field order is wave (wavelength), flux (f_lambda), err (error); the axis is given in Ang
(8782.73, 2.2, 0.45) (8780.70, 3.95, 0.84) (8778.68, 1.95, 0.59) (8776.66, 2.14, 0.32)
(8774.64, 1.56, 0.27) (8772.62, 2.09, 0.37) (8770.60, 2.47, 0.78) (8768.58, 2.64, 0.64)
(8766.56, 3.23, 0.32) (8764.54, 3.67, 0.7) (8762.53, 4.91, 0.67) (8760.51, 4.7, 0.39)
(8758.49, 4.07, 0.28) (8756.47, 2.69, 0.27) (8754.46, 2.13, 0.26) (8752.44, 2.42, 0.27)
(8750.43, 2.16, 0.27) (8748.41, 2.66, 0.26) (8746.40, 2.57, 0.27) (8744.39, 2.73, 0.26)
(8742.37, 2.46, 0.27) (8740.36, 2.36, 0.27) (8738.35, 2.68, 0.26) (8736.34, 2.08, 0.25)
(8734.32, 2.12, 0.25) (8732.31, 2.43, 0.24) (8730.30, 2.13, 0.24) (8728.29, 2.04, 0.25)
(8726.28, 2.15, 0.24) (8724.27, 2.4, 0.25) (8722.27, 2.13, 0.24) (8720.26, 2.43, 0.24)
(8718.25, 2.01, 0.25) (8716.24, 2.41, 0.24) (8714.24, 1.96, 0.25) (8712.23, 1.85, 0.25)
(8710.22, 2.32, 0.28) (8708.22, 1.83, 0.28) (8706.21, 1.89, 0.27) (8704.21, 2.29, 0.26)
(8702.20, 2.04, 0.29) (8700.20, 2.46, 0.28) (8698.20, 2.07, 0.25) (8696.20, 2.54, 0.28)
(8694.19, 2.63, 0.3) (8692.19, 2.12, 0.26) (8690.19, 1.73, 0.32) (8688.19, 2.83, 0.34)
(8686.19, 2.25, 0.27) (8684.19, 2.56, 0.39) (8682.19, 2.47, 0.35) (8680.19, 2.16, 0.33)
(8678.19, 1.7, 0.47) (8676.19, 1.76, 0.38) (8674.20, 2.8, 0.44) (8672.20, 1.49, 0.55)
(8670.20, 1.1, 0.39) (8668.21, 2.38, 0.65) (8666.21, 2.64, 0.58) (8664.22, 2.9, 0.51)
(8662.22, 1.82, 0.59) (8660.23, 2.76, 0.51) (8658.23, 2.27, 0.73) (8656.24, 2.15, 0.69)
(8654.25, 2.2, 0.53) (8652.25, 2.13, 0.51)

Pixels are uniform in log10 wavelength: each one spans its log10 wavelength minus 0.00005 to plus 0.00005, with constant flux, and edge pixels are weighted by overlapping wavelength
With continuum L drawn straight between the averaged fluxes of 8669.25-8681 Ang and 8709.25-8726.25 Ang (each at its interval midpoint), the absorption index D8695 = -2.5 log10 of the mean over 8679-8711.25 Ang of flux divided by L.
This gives -0.14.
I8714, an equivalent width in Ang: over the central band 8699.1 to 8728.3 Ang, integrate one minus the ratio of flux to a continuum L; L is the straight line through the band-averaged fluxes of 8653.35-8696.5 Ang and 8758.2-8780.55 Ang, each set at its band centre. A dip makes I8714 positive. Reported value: 4.7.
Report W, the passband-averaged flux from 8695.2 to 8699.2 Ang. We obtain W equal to 2.31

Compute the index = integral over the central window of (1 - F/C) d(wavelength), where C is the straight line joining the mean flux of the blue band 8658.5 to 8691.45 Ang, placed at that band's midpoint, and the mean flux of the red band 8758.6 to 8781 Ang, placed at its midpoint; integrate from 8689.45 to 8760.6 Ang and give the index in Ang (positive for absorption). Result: 8.1 Ang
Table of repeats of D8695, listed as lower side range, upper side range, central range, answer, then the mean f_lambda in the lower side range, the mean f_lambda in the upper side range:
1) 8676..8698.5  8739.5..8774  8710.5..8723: 0.19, 2.26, 2.93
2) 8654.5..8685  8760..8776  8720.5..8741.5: 0.21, 2.2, 3.09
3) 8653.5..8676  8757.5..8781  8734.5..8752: 0.17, 2.21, 3.09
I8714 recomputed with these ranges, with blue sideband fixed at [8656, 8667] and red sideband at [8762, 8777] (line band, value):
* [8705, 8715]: 2.40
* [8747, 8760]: -0.05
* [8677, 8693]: 1.87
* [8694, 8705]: 1.07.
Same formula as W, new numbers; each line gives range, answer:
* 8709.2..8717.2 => 2.13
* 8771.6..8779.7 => 1.94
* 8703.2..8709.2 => 2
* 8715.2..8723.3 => 2.25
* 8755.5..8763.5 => 4.09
